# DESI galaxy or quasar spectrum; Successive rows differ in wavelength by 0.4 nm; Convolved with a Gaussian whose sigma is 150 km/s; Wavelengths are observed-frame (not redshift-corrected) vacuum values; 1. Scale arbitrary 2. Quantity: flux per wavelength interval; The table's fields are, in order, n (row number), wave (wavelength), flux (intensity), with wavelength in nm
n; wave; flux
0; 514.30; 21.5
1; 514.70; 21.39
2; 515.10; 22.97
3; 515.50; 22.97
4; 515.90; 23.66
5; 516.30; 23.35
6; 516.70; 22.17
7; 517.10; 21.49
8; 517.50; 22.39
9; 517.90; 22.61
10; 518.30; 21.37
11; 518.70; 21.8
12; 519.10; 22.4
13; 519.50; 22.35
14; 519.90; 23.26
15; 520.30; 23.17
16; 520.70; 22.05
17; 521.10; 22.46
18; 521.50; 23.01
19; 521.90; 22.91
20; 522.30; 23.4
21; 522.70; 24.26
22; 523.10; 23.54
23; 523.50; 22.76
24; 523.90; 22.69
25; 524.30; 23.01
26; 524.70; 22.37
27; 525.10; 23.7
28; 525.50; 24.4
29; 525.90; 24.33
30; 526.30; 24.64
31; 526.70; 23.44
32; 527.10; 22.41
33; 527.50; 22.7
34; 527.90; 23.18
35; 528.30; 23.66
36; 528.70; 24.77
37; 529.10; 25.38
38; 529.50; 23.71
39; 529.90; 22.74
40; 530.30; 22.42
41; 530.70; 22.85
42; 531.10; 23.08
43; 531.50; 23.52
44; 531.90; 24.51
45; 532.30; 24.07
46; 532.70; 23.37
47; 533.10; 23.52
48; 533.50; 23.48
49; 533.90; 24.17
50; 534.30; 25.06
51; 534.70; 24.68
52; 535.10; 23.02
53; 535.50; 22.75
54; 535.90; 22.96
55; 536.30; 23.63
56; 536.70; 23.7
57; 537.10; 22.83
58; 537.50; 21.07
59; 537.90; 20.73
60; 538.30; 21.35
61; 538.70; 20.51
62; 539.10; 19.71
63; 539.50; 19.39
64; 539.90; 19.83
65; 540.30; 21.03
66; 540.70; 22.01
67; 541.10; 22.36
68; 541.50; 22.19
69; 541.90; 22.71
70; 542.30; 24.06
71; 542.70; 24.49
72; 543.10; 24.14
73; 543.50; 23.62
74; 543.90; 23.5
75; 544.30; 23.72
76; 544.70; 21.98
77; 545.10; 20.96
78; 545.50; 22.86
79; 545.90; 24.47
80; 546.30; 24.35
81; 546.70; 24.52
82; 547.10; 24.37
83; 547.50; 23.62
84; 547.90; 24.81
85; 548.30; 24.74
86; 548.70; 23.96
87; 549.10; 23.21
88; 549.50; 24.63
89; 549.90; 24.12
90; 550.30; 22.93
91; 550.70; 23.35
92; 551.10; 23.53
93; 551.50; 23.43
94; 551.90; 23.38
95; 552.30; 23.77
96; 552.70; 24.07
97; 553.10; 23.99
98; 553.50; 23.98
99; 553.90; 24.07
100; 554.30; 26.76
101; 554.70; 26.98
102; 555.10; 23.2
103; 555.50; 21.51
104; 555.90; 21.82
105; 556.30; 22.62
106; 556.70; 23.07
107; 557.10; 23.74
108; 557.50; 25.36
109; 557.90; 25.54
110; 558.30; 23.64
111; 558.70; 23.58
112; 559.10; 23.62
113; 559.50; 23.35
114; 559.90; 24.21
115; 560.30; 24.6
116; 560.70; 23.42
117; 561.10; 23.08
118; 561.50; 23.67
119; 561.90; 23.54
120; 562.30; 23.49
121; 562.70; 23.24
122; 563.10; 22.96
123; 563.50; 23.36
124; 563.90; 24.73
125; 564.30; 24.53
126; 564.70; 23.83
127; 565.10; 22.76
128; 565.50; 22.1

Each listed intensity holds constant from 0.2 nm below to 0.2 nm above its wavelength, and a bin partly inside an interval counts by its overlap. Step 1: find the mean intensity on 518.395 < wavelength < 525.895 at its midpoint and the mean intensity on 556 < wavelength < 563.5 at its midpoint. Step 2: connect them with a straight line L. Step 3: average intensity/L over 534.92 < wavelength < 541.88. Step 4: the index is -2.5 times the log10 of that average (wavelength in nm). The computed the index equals 0.075 mag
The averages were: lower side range 23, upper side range 23.7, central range 21.7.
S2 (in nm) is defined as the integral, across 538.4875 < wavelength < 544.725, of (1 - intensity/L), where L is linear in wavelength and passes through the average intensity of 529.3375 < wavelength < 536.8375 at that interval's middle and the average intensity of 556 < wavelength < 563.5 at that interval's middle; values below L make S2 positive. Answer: 0.36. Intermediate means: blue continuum 23.5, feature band 22.2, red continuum 23.7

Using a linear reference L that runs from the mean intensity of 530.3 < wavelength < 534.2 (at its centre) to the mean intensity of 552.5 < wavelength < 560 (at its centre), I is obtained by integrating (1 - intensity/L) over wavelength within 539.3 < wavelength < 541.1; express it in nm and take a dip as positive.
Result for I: 0.224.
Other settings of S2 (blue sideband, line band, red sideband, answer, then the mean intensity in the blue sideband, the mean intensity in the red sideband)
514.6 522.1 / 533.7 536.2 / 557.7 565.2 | -0.08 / 22.5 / 23.8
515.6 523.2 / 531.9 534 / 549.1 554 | -0.06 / 22.7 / 23.7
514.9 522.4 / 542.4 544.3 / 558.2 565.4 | -0.06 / 22.6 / 23.6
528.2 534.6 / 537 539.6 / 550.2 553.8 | 0.32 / 23.8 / 23.6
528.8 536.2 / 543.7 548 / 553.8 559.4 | 0.05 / 23.6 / 24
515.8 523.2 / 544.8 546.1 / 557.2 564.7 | 0.04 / 22.7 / 23.9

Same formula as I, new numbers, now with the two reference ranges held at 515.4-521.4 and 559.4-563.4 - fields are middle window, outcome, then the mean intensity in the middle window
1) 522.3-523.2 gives -0.05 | 23.8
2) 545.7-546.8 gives -0.06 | 24.4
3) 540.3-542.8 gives 0.03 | 22.8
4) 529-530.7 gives -0.04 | 23.4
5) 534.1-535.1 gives -0.07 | 24.5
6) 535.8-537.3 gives -0.02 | 23.3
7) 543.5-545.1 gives 0.02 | 22.9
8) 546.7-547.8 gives -0.05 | 24.2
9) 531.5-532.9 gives -0.07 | 23.9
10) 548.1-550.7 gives -0.07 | 23.9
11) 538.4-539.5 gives 0.14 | 20.1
